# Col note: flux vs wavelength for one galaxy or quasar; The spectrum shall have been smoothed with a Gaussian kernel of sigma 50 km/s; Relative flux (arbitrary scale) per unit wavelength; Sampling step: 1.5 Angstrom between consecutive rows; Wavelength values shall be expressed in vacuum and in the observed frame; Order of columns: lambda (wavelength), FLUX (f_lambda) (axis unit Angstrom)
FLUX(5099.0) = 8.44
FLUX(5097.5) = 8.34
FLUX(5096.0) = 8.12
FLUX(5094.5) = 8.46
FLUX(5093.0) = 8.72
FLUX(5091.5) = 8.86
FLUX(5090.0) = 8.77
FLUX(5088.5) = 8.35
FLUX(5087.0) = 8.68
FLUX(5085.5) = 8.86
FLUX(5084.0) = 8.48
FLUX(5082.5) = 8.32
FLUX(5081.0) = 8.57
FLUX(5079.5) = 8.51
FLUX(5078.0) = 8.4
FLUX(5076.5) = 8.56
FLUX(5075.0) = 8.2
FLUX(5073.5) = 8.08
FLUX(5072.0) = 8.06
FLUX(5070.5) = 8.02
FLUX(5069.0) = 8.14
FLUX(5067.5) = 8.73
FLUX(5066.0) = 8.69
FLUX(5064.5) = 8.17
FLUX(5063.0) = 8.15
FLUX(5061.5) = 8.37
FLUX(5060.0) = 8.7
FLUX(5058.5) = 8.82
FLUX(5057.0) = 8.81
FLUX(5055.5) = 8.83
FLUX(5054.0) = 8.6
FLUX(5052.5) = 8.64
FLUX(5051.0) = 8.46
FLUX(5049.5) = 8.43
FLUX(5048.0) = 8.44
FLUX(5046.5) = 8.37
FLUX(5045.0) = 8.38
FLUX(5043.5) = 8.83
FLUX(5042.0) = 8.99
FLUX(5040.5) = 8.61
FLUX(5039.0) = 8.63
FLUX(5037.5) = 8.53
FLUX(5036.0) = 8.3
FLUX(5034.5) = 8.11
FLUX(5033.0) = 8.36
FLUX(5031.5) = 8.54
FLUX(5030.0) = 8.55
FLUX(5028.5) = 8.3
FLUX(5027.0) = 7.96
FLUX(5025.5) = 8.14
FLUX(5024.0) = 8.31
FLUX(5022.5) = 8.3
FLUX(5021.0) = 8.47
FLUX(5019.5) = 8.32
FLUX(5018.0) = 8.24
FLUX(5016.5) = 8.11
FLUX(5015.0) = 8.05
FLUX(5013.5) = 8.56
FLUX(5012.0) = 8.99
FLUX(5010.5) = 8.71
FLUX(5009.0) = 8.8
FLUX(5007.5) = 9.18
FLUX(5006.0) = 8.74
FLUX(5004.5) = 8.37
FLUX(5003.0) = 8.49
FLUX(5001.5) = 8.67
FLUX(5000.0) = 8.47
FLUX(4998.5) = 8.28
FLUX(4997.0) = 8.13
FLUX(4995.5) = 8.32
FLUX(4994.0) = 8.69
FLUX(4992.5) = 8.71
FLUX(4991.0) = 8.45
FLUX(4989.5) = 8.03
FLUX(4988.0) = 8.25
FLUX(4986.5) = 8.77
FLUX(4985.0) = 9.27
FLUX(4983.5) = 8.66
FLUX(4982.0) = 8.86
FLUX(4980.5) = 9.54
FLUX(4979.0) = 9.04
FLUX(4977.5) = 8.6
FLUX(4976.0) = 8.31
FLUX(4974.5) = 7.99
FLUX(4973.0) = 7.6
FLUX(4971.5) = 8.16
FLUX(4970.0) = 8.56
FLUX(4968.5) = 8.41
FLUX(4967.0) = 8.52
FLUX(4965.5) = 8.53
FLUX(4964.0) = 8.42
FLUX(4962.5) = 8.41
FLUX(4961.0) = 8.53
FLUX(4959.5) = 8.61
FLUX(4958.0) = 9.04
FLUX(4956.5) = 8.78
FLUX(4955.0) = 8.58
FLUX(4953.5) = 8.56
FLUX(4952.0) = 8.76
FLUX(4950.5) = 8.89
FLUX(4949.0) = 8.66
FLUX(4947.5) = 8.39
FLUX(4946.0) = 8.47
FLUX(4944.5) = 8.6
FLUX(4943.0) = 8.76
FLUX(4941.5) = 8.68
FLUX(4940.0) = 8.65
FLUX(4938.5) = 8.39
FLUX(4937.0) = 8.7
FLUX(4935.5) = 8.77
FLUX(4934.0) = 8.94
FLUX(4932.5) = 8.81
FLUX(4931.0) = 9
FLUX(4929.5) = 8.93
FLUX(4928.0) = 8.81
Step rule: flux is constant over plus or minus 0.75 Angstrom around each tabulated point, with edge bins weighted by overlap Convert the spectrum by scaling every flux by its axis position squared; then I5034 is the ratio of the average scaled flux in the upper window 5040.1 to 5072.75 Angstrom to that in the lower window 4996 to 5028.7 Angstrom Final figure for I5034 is 1.03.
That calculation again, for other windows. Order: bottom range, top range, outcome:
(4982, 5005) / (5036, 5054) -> 1.03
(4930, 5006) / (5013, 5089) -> 1.02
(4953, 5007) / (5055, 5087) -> 1.03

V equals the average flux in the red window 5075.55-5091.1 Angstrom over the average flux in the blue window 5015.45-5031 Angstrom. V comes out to 1.0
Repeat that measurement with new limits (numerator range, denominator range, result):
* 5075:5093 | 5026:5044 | 1.01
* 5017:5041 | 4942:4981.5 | 0.97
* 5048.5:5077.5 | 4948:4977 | 0.99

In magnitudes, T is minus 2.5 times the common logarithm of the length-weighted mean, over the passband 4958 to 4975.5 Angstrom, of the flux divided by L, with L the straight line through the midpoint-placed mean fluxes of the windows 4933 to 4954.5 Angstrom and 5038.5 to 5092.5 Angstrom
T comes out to 0.034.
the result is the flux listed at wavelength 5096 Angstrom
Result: 8.12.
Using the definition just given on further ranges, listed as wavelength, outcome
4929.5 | 8.93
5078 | 8.4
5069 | 8.14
